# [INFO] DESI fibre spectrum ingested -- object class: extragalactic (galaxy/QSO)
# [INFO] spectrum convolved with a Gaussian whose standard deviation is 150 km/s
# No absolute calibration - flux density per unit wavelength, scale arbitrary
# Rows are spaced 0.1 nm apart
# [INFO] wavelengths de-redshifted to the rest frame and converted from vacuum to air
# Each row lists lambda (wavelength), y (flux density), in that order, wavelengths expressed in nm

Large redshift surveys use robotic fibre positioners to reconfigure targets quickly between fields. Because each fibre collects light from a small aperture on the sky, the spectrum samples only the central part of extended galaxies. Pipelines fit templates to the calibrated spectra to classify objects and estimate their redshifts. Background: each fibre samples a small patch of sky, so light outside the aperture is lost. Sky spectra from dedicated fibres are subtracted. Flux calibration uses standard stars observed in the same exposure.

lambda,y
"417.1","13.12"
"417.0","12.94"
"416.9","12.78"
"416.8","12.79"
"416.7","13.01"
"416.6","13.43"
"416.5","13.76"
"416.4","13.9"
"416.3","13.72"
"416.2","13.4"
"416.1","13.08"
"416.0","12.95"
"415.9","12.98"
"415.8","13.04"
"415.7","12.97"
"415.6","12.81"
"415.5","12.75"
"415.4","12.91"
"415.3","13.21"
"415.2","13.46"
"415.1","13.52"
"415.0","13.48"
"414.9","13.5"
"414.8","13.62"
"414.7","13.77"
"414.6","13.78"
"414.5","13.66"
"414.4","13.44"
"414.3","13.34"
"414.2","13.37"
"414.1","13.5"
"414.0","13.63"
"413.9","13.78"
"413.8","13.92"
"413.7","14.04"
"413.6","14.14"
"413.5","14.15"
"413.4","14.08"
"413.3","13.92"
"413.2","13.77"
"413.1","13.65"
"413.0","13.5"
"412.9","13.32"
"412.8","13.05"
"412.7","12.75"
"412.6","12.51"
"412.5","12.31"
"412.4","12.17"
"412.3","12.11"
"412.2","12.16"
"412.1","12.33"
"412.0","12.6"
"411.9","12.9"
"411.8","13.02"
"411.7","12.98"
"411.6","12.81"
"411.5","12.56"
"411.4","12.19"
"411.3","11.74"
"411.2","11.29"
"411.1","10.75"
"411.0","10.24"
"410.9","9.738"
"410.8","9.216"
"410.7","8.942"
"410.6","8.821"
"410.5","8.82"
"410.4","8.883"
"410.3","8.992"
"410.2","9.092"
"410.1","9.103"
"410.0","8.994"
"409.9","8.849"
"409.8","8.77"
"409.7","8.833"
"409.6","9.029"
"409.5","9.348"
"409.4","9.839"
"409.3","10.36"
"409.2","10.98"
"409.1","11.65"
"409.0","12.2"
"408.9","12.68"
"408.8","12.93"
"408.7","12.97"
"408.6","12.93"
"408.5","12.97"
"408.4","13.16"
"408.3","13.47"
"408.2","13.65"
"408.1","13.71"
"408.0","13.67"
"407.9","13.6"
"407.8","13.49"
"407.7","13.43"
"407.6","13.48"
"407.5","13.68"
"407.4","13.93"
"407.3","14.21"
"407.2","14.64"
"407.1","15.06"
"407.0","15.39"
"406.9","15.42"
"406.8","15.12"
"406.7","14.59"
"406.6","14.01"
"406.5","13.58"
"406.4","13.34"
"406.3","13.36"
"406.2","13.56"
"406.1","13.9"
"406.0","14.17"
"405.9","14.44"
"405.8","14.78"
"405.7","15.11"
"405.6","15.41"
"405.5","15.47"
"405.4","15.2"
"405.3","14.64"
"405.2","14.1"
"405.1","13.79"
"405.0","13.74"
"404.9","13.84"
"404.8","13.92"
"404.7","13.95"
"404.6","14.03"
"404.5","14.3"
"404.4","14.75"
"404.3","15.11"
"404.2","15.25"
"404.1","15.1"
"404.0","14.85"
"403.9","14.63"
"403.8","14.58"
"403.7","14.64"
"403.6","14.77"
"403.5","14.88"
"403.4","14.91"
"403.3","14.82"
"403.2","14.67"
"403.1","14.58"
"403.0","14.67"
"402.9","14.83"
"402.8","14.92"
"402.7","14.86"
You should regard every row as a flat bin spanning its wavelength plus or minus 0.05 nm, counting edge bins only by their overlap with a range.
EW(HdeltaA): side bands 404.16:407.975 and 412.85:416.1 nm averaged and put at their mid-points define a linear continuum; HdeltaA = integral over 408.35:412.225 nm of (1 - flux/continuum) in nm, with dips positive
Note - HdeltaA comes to 0.83 nm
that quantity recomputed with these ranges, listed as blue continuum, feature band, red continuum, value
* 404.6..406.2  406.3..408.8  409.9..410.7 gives -0.39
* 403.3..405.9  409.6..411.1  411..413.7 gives 0.46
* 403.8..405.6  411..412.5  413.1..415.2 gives 0.19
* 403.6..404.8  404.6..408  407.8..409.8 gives -0.22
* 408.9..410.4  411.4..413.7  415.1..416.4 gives -0.33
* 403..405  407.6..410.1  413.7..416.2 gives 0.42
